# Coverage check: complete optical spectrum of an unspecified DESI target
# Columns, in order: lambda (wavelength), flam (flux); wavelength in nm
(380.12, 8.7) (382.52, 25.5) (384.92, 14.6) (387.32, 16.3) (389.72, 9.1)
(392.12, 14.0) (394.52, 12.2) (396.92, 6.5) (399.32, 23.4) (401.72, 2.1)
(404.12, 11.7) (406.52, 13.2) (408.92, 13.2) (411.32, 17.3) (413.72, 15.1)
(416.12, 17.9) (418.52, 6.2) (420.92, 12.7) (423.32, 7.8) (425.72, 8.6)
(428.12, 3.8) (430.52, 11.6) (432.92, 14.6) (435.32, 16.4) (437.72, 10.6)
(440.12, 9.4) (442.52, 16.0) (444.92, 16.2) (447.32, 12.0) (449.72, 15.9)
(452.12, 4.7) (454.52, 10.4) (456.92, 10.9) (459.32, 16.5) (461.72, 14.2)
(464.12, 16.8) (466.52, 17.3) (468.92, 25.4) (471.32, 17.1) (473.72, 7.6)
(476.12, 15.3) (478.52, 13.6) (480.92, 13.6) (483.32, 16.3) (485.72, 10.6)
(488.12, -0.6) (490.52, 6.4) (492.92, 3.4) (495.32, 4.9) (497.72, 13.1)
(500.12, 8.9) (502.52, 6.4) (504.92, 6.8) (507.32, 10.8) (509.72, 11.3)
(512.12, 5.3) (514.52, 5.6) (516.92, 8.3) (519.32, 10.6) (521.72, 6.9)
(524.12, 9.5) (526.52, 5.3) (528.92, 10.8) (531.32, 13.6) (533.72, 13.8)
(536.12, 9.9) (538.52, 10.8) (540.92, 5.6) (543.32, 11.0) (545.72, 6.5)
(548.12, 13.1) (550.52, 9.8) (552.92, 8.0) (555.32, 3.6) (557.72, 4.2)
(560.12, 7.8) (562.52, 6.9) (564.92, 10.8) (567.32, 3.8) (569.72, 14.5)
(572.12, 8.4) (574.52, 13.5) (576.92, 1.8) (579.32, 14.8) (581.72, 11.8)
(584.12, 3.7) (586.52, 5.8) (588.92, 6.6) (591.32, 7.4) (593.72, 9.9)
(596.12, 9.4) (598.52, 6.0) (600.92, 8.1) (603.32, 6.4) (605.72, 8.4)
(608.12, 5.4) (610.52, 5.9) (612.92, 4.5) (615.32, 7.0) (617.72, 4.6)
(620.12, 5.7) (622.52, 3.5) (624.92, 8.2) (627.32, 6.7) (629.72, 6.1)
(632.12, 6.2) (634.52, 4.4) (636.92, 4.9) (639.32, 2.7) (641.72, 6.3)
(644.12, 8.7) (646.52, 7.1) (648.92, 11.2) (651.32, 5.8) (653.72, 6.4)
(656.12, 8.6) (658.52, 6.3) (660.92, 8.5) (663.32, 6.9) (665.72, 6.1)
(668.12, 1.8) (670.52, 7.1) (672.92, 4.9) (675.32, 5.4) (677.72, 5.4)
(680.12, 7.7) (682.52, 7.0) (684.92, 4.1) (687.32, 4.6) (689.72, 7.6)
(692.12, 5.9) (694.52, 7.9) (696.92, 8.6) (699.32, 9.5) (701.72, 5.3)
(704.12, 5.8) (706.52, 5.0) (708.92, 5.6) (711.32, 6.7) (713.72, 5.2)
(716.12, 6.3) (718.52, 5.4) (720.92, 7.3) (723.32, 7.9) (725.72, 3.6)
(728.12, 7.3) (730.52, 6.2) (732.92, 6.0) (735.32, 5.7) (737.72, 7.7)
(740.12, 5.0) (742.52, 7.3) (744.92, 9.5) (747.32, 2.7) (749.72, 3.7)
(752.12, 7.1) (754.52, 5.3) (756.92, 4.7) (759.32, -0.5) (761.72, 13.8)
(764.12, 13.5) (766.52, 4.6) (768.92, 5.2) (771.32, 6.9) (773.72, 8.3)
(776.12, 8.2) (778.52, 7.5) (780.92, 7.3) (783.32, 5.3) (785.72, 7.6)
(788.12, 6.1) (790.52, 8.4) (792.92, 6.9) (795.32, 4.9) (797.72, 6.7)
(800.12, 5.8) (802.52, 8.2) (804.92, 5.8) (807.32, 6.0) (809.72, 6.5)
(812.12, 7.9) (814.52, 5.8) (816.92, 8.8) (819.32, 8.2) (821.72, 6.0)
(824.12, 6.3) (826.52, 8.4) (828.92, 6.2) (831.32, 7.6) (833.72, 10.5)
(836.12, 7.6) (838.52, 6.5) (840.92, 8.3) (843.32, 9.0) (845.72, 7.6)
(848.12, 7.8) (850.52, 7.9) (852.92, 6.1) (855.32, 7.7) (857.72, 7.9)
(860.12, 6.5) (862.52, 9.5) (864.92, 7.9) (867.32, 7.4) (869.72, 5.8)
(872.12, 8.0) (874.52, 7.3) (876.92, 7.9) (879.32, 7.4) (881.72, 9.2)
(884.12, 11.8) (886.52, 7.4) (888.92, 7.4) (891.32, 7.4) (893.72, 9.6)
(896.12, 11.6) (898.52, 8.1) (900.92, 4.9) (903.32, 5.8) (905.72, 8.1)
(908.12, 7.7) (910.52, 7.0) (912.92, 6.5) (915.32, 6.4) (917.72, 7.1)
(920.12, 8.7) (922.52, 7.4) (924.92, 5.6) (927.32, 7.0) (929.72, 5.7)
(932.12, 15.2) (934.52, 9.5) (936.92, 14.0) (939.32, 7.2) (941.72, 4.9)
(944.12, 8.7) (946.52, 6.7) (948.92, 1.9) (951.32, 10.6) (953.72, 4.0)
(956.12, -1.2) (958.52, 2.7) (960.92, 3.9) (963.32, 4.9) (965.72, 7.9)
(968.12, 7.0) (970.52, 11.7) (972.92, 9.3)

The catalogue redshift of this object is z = 1.046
